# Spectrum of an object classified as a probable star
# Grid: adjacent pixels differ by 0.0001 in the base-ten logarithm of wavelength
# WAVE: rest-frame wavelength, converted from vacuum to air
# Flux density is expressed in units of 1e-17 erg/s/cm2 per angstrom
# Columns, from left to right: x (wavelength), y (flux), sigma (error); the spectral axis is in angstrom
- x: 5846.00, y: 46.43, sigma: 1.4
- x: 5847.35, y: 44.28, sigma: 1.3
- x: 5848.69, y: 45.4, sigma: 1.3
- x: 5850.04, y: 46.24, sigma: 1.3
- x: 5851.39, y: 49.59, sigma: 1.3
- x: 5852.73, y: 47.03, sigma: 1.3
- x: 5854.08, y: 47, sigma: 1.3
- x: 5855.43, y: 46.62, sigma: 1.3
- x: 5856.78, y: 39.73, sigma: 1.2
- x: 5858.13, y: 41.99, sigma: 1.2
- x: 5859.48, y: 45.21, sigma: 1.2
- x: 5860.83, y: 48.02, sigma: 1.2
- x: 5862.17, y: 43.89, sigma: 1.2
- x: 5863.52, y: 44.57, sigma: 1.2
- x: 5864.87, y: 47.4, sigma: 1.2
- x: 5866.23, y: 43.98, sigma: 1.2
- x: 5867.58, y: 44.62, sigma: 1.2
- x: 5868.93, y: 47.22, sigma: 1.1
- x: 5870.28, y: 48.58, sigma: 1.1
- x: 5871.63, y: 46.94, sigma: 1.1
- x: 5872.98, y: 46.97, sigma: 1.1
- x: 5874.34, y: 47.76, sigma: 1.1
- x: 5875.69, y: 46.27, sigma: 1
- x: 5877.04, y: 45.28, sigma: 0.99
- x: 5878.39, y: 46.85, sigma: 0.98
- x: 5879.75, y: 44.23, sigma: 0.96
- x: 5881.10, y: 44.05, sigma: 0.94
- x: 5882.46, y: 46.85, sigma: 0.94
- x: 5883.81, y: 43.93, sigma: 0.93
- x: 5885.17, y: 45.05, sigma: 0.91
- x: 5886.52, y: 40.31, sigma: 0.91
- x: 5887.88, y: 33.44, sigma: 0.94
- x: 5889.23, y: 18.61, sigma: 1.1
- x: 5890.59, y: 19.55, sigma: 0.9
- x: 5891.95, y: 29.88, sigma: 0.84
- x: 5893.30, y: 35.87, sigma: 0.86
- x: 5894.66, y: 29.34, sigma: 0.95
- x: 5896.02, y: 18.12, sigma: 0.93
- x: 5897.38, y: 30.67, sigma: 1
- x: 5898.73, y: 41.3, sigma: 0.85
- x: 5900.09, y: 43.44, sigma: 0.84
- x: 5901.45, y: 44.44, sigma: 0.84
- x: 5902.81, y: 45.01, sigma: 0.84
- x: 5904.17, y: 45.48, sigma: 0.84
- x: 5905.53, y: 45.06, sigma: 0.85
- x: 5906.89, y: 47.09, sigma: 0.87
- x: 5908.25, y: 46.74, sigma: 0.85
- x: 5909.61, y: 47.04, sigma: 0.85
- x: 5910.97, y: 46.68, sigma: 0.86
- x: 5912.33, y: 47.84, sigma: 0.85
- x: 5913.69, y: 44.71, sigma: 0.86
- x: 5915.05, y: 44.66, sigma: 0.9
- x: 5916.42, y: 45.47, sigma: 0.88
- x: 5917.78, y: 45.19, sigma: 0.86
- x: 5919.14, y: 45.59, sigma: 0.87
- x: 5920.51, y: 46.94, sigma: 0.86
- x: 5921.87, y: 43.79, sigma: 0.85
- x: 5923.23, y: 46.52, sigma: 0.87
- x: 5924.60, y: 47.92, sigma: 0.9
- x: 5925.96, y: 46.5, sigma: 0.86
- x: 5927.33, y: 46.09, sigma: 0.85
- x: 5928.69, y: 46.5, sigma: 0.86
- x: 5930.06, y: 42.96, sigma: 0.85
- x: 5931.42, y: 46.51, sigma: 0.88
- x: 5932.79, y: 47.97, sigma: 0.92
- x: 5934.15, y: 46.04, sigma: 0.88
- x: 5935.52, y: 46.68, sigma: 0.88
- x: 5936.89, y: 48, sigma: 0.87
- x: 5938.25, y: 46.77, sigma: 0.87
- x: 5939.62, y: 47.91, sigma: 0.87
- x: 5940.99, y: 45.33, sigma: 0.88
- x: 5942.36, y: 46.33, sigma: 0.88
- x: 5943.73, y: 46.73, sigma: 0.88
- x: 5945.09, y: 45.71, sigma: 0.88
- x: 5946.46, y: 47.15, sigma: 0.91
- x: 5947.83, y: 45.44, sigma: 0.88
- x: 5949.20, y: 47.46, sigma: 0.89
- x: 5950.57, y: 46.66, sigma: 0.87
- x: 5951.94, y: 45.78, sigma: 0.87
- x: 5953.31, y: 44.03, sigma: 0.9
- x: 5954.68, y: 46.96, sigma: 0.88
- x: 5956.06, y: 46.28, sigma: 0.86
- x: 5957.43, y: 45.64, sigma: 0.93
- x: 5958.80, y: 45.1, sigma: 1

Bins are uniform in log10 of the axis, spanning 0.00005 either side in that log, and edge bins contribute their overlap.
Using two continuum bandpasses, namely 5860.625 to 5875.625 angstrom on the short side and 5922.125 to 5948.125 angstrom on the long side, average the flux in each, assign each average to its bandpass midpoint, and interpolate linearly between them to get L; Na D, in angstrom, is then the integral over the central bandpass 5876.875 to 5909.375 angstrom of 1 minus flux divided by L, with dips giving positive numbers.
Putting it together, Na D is 5.3 angstrom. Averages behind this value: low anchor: 46.3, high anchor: 46.5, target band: 38.8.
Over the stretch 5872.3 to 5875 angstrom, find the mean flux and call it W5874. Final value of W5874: 47.3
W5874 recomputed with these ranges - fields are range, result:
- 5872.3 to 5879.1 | 46.6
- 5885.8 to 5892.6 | 28.5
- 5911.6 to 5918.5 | 45.6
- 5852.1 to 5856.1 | 46.8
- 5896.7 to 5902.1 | 40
